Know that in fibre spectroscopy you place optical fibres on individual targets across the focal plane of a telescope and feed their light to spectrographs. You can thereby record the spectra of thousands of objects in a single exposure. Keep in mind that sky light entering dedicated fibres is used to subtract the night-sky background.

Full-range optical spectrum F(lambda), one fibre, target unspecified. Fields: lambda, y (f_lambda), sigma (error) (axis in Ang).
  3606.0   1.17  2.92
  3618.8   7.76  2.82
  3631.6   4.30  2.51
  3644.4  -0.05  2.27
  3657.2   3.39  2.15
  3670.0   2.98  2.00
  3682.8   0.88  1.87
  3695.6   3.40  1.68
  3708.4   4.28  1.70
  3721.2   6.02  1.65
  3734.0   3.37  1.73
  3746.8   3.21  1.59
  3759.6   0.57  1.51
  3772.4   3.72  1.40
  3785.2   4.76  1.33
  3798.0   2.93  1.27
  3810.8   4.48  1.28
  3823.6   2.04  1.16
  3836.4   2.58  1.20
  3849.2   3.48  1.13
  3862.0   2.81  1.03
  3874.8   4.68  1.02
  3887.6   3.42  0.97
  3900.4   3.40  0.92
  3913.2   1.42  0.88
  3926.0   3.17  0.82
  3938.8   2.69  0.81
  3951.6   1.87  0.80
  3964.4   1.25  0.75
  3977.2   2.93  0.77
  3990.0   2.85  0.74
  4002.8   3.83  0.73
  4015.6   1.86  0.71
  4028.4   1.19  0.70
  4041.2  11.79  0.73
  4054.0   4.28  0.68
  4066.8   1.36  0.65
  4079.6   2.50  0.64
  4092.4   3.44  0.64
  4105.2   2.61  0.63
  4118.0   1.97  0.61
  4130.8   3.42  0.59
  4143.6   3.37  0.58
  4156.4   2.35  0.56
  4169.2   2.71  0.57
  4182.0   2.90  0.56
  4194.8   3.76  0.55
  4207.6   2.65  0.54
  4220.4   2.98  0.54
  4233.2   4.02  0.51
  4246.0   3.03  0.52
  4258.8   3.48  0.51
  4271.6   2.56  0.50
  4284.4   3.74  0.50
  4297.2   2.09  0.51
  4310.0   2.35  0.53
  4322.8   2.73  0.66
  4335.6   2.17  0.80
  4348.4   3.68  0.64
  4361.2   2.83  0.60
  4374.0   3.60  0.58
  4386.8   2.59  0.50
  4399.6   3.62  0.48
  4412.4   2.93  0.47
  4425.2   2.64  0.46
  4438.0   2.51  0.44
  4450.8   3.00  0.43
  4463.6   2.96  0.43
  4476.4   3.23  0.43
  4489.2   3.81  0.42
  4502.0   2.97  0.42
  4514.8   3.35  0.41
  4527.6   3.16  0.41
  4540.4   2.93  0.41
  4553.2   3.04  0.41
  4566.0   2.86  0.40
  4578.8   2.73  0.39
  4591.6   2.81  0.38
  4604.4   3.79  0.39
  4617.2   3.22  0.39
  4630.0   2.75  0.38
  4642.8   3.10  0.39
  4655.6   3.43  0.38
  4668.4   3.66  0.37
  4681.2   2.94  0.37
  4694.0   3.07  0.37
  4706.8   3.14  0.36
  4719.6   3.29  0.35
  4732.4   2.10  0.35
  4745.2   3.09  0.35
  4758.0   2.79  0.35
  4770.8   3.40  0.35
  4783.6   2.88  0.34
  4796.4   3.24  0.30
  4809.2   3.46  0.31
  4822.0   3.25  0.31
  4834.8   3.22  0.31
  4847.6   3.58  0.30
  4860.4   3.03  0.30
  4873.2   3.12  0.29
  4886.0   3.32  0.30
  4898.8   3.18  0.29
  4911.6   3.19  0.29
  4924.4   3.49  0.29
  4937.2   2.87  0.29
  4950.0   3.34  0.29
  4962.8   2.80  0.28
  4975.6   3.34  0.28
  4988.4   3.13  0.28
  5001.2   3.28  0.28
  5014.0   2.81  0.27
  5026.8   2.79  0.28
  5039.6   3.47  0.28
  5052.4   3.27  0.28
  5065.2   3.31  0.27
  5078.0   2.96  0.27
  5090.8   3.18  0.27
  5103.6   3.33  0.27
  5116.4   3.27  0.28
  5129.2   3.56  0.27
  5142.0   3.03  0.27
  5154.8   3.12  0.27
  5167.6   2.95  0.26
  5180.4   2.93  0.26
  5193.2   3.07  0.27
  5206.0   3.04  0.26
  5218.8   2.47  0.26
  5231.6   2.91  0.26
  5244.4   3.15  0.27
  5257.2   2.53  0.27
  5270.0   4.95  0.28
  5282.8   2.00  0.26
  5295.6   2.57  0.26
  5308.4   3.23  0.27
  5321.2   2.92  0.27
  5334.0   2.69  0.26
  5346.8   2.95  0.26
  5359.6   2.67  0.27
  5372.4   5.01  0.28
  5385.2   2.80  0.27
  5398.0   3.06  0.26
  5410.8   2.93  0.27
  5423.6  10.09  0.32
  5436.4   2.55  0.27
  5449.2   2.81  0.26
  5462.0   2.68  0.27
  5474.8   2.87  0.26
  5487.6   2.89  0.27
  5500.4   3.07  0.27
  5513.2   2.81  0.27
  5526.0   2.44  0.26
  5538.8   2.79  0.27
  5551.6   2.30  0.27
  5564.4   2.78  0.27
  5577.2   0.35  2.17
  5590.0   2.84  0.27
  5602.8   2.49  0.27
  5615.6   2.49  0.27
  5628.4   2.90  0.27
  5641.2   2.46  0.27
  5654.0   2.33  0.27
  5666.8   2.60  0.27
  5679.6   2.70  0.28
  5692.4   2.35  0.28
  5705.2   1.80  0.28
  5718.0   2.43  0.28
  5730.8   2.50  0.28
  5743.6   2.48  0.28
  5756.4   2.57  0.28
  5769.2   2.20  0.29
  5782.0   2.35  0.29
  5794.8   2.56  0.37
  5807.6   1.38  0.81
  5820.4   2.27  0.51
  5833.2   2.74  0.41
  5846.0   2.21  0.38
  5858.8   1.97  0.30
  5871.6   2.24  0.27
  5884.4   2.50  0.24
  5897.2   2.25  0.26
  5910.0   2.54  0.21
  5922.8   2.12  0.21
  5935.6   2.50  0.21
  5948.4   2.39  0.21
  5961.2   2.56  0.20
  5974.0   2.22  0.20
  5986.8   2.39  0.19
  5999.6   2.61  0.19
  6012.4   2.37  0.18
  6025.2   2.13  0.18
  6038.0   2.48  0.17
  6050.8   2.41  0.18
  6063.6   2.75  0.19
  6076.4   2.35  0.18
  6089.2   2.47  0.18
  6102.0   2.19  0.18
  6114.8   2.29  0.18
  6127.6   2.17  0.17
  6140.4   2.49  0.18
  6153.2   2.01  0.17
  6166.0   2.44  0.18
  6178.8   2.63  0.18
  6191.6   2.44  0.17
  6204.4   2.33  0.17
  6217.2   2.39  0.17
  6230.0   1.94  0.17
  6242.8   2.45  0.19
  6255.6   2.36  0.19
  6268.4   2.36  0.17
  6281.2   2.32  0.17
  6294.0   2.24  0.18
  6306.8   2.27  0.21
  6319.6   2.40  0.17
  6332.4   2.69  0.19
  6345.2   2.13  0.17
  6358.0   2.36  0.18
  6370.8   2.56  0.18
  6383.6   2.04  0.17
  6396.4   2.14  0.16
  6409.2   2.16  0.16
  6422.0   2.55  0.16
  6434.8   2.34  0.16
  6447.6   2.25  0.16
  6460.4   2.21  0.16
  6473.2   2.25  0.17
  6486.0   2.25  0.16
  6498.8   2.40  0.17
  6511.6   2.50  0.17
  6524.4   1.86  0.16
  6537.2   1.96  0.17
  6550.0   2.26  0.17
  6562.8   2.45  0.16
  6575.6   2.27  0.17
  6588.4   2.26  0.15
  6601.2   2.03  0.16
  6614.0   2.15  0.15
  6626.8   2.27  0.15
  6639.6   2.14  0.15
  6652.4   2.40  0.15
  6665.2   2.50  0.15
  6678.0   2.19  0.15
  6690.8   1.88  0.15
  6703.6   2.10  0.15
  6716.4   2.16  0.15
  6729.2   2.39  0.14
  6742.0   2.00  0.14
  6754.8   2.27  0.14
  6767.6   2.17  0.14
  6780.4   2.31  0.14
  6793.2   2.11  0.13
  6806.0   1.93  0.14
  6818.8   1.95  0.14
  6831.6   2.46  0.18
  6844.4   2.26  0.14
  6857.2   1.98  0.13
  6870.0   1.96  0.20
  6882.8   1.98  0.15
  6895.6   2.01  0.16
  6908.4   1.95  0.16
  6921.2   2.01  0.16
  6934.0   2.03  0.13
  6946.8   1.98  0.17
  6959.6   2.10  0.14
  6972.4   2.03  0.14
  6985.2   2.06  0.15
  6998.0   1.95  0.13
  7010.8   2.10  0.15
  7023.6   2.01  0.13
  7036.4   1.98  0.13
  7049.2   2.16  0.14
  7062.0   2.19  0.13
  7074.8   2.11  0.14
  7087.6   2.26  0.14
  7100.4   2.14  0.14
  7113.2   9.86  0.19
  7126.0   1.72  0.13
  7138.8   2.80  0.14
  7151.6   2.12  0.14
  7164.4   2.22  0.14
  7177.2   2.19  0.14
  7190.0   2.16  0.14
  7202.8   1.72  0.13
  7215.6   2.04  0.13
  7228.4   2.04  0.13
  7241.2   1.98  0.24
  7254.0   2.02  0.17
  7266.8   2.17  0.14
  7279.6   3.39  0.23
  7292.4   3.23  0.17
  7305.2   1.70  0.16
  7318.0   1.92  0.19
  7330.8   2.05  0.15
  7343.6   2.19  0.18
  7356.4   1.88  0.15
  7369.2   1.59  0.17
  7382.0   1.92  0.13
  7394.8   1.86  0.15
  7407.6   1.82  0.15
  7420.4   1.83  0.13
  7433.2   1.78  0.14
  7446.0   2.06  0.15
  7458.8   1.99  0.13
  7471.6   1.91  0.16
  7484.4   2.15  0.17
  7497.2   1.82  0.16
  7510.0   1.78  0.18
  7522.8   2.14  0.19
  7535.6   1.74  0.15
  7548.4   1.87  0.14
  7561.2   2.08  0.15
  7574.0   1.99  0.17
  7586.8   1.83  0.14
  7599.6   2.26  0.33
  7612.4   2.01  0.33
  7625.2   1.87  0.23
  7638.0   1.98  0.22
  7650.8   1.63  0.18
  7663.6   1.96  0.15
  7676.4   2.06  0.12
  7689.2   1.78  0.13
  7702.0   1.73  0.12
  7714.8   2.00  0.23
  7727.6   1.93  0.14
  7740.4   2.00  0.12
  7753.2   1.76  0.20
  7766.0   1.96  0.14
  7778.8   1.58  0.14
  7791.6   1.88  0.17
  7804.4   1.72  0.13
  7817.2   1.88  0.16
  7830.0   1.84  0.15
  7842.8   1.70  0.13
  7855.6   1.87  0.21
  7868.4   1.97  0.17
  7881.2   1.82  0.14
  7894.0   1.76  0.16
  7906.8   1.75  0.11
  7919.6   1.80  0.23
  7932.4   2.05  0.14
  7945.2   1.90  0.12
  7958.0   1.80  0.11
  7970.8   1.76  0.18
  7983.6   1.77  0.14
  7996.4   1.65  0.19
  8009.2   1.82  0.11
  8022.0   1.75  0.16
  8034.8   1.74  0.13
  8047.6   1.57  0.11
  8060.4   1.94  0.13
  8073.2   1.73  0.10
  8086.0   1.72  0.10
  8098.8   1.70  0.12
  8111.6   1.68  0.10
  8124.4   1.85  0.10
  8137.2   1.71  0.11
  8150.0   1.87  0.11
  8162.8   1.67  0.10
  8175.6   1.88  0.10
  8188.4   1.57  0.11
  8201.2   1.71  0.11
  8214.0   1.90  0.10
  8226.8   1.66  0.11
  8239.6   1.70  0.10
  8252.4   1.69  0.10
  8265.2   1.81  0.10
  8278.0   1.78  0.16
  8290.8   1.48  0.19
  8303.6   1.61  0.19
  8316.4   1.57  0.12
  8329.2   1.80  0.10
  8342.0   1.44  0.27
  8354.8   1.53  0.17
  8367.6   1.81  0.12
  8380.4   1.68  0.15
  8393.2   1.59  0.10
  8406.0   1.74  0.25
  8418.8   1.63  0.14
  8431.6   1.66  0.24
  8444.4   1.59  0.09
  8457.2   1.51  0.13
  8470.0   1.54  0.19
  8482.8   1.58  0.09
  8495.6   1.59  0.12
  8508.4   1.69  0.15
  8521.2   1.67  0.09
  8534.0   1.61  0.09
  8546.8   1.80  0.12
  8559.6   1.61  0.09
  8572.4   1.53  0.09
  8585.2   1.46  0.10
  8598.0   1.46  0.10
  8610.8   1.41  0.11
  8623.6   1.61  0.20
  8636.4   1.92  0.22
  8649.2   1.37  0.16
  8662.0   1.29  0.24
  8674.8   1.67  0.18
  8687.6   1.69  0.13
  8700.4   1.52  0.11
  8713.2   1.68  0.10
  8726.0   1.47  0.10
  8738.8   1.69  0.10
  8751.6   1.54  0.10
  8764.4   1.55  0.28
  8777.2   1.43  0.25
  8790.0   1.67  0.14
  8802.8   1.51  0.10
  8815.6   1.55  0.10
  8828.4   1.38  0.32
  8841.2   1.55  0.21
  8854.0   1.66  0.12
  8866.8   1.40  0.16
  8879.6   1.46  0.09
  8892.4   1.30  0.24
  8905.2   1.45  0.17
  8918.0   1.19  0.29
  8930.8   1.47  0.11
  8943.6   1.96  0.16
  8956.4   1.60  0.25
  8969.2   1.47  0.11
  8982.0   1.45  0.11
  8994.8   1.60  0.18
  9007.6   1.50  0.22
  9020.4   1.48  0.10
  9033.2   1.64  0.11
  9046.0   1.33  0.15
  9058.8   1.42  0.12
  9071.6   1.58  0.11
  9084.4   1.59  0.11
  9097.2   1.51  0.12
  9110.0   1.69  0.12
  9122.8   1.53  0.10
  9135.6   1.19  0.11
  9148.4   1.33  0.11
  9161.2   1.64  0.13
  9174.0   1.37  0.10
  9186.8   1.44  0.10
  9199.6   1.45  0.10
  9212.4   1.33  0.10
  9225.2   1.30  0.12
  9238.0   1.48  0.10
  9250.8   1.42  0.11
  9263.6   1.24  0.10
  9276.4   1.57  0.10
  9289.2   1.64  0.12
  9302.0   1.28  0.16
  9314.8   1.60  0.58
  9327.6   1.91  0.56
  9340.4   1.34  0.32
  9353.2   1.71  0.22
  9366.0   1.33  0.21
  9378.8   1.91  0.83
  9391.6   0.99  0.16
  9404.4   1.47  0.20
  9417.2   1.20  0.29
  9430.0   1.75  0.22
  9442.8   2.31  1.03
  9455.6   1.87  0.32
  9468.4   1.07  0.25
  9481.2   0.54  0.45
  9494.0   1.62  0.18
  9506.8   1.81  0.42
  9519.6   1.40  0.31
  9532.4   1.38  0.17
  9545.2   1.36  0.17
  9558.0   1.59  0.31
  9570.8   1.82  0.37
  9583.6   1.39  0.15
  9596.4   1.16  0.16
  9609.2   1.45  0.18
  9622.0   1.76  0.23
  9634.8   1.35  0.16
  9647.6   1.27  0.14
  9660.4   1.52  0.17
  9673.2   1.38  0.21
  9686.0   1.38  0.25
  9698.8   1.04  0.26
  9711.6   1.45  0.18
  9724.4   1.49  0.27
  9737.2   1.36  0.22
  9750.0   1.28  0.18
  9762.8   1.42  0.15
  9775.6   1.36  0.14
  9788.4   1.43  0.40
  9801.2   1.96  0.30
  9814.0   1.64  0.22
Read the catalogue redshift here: 0.084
